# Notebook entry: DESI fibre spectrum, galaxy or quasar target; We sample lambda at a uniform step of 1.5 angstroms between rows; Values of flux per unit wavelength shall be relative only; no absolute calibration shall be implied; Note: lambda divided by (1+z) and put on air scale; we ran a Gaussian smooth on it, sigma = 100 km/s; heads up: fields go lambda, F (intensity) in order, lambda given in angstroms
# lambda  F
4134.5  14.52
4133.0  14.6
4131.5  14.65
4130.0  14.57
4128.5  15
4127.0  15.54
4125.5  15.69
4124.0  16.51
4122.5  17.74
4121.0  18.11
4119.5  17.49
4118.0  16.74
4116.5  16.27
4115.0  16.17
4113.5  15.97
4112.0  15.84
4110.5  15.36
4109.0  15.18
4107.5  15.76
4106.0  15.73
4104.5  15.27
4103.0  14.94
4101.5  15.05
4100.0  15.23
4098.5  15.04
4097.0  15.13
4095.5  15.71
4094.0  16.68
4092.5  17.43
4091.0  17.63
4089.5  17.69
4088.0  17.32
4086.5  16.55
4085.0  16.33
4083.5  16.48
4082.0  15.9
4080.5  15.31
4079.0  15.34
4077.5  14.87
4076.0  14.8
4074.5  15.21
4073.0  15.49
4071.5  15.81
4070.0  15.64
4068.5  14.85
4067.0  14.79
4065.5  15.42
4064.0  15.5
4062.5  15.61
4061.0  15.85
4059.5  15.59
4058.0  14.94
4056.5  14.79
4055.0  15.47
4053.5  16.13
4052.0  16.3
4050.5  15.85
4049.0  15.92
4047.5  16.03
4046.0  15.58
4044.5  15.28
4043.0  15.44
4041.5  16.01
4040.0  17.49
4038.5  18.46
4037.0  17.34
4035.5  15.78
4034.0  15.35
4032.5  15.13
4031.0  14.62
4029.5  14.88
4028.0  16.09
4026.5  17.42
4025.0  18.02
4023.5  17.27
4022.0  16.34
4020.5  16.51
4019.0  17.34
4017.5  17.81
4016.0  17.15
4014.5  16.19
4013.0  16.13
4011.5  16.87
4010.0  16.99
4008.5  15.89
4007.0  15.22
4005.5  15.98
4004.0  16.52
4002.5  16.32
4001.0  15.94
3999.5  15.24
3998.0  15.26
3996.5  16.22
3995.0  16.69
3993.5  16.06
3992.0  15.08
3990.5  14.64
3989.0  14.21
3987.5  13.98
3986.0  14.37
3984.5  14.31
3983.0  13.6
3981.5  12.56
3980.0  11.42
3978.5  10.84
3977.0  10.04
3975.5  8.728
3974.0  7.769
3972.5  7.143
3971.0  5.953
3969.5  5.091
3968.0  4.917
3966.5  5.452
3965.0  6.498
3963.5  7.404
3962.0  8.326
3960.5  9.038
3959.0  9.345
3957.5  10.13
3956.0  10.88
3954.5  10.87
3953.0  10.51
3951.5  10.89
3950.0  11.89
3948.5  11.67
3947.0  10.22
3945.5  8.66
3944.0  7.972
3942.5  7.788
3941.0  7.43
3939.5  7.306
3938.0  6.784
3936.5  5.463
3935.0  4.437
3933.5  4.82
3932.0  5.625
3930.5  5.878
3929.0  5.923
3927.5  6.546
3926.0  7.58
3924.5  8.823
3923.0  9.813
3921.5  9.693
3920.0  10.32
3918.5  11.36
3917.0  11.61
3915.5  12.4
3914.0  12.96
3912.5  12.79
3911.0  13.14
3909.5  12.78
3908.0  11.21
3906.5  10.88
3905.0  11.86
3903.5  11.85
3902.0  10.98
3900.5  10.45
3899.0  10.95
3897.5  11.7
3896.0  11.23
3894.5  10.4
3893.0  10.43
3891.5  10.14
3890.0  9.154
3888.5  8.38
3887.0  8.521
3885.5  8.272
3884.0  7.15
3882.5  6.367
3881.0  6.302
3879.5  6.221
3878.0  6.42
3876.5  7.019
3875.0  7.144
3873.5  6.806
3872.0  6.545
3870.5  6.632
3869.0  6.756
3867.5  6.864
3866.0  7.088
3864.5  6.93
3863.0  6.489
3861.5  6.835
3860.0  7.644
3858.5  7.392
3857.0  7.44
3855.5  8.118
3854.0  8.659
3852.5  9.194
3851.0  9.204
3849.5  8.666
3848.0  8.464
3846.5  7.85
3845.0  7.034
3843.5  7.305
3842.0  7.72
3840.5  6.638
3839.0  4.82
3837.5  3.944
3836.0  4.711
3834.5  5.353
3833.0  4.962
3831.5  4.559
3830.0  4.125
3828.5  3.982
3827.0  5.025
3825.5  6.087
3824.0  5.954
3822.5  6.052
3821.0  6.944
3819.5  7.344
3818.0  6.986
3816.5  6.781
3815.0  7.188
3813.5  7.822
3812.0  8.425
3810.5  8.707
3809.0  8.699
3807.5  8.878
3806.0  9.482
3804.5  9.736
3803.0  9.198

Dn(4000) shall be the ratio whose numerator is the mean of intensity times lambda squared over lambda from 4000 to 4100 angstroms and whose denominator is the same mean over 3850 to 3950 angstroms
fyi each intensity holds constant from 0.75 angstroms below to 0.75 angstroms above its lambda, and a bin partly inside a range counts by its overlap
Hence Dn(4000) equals 2.0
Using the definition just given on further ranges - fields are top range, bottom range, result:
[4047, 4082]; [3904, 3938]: 1.78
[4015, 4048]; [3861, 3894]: 2.39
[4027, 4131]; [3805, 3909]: 2.29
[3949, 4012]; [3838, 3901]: 1.61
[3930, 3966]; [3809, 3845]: 1.43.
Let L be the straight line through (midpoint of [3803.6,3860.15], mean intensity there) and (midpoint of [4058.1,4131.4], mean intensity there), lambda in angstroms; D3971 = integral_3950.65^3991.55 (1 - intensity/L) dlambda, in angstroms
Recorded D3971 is 6.1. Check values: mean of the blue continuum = 7.05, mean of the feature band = 10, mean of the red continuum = 15.9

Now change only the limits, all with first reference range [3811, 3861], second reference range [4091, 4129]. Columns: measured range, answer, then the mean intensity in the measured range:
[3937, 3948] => 2.5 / 8.05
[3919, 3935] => 3.9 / 7.42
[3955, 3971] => 4.8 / 7.68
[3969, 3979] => 3.1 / 7.94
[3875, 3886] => 1.9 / 6.81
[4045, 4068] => -2.2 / 15.6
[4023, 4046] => -4.8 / 16.3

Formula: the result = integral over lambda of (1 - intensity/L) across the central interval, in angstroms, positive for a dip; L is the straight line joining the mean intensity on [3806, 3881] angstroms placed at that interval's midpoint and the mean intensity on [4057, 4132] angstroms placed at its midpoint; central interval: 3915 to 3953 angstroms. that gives 6.17 angstroms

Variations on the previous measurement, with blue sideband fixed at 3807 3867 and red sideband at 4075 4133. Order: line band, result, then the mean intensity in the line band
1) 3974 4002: -3.83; 13.7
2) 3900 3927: -4.68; 11.1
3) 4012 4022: -2.93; 16.8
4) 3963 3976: 5.60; 6.49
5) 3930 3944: 5.48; 6.27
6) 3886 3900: -2.02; 10.1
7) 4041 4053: -1.53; 15.8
